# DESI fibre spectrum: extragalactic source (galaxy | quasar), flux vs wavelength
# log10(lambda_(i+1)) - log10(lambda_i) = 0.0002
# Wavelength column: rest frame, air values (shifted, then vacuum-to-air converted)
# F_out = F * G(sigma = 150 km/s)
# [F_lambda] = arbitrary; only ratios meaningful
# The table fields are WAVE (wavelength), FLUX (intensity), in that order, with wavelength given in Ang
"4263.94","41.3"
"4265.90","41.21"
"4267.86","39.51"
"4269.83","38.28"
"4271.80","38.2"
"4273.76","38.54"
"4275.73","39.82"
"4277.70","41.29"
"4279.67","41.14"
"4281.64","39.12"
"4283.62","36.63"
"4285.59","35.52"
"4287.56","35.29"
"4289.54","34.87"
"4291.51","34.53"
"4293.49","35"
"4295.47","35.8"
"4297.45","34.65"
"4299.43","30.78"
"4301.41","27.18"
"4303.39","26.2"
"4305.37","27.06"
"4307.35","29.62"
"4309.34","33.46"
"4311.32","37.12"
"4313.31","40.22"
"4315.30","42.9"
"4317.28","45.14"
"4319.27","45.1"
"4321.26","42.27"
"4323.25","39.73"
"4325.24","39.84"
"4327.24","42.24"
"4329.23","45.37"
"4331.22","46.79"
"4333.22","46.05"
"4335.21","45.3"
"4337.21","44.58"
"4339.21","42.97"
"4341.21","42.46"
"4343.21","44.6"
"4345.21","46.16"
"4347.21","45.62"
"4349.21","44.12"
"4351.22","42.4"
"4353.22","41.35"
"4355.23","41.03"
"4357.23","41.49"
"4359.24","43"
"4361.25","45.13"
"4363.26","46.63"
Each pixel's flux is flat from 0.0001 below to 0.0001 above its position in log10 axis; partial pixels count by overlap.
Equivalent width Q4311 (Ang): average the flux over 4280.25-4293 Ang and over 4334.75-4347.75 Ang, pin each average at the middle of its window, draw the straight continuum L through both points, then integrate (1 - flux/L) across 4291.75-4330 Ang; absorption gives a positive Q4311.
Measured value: 3.1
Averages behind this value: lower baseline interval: 36.1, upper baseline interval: 44.4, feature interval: 36.7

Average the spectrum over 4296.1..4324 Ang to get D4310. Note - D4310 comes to 35.8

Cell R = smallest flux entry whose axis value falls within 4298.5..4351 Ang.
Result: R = 26.2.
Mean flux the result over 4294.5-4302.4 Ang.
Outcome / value 32.1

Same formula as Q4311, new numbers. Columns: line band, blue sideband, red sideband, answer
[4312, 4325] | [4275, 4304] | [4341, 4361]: -1.1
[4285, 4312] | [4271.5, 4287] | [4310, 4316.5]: 4.7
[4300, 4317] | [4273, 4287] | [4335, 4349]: 3.3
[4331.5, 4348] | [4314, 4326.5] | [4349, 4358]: -1.0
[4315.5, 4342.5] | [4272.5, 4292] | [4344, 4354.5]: -1.1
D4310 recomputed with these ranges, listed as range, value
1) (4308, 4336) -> 42.1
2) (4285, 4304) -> 33.1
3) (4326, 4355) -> 44.1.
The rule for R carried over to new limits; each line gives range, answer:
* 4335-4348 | 42.46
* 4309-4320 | 33.46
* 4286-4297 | 34.53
